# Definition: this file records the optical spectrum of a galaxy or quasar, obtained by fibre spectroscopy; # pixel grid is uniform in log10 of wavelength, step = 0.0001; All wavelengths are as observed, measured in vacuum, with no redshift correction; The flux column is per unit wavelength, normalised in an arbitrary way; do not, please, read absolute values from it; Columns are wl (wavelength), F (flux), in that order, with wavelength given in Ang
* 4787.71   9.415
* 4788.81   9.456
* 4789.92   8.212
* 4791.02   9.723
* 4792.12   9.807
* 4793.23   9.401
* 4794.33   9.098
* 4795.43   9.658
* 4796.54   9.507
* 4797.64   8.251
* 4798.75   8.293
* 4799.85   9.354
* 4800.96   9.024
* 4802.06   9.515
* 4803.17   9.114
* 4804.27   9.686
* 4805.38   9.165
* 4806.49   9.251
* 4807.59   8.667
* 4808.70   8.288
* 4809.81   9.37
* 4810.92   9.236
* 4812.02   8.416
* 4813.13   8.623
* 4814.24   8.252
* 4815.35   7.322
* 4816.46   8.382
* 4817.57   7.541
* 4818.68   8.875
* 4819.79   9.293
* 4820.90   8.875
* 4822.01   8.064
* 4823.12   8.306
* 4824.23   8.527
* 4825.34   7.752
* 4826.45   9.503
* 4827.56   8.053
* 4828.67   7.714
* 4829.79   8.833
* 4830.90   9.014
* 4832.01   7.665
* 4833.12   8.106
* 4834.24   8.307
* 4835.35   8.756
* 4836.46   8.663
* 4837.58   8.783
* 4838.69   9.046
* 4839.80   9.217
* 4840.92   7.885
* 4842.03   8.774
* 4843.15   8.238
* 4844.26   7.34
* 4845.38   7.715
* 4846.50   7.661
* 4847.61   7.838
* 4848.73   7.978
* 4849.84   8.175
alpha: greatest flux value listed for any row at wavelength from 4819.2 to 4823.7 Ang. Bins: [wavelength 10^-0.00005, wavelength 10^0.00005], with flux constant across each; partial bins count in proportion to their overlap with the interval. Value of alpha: 9.293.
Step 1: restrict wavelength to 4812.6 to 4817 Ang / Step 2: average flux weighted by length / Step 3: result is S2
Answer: 8.13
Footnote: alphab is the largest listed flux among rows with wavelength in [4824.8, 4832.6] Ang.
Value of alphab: 9.503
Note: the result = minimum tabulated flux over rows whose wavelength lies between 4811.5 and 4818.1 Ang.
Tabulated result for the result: 7.322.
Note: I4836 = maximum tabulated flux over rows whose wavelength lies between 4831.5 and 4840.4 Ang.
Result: 9.217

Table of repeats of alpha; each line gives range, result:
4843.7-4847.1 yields 7.715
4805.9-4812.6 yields 9.37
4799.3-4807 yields 9.686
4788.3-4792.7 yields 9.807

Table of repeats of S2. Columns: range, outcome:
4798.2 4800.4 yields 8.84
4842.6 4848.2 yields 7.76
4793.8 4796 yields 9.37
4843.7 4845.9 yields 7.53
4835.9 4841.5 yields 8.73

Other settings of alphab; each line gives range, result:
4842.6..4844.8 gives 8.238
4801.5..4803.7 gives 9.515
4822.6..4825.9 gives 8.527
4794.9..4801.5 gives 9.658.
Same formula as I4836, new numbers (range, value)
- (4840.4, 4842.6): 8.774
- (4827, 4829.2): 8.053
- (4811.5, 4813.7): 8.623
